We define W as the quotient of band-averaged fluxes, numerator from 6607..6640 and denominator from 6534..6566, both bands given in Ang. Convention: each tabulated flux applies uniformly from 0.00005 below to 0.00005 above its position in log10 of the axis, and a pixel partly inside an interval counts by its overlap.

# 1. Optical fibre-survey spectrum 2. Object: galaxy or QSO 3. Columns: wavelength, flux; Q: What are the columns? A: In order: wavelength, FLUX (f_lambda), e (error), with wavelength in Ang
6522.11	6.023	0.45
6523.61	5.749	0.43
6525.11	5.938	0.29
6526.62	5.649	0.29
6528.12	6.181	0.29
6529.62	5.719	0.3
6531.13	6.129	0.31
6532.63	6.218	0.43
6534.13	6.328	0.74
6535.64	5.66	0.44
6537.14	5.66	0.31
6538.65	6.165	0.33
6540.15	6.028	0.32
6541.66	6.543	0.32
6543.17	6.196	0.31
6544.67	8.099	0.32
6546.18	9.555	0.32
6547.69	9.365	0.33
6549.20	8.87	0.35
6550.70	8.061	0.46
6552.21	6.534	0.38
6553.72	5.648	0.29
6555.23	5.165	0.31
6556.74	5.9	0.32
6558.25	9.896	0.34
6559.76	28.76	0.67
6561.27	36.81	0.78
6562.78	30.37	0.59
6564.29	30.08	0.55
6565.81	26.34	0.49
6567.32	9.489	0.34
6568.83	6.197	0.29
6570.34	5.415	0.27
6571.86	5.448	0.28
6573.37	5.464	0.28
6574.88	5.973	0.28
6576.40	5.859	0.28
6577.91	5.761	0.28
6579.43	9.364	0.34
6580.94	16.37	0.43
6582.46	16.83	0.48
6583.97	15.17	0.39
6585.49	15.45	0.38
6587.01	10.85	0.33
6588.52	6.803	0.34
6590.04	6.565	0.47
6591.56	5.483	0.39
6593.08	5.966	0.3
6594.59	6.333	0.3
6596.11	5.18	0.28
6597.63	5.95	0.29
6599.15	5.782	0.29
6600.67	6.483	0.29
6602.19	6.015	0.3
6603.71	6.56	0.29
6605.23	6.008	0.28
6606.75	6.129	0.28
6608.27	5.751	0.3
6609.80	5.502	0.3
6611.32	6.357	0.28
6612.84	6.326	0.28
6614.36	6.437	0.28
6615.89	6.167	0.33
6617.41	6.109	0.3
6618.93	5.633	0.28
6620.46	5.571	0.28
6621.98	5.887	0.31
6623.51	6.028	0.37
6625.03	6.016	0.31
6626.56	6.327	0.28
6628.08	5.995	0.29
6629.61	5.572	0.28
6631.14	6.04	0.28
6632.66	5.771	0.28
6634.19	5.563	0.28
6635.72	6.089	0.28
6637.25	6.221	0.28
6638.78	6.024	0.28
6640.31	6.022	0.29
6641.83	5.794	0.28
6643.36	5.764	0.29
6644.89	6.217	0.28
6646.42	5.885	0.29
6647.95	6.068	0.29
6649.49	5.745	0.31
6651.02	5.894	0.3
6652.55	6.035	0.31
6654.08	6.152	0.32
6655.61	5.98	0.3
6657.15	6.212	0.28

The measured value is 0.5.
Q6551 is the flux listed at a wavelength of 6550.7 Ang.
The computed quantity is 8.061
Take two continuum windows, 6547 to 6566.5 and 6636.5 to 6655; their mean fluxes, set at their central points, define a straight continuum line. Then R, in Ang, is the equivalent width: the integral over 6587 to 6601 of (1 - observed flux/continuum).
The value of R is 6.6 Ang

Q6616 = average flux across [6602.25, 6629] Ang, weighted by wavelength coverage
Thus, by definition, 6.04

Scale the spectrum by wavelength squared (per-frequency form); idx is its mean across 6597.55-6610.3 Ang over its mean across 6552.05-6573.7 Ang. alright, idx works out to 0.41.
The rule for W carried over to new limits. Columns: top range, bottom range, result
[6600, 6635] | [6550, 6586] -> 0.46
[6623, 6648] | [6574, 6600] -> 0.68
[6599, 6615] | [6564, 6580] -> 0.62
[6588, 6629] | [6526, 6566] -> 0.55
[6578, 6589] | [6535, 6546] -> 1.95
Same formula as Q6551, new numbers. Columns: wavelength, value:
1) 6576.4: 5.859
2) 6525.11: 5.938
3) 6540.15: 6.028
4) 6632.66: 5.771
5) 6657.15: 6.212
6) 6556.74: 5.9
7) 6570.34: 5.415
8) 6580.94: 16.37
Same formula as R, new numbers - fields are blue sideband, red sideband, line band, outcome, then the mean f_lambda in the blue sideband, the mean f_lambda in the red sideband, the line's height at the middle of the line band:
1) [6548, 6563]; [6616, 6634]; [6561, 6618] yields 3.6 Ang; 13.9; 5.9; 9.99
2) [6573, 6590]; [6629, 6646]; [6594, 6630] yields 8.4 Ang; 10.3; 5.92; 7.92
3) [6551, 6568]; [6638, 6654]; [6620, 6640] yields 5.2 Ang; 17.5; 5.95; 8.09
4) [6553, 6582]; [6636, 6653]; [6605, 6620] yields 5.0 Ang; 13.4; 5.97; 9.07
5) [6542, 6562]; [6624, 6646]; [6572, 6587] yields -1.7 Ang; 11.3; 5.96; 9.55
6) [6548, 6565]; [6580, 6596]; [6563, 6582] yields 2.4 Ang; 15.8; 10.3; 13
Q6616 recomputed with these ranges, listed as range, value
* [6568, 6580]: 6.16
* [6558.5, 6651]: 8.83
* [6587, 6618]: 6.21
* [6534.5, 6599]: 10.4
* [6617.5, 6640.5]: 5.92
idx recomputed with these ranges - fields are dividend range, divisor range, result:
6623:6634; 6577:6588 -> 0.48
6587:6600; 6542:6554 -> 0.82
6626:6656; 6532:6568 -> 0.51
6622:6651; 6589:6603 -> 1.01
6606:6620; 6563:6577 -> 0.51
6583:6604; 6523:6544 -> 1.33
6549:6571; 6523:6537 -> 2.57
